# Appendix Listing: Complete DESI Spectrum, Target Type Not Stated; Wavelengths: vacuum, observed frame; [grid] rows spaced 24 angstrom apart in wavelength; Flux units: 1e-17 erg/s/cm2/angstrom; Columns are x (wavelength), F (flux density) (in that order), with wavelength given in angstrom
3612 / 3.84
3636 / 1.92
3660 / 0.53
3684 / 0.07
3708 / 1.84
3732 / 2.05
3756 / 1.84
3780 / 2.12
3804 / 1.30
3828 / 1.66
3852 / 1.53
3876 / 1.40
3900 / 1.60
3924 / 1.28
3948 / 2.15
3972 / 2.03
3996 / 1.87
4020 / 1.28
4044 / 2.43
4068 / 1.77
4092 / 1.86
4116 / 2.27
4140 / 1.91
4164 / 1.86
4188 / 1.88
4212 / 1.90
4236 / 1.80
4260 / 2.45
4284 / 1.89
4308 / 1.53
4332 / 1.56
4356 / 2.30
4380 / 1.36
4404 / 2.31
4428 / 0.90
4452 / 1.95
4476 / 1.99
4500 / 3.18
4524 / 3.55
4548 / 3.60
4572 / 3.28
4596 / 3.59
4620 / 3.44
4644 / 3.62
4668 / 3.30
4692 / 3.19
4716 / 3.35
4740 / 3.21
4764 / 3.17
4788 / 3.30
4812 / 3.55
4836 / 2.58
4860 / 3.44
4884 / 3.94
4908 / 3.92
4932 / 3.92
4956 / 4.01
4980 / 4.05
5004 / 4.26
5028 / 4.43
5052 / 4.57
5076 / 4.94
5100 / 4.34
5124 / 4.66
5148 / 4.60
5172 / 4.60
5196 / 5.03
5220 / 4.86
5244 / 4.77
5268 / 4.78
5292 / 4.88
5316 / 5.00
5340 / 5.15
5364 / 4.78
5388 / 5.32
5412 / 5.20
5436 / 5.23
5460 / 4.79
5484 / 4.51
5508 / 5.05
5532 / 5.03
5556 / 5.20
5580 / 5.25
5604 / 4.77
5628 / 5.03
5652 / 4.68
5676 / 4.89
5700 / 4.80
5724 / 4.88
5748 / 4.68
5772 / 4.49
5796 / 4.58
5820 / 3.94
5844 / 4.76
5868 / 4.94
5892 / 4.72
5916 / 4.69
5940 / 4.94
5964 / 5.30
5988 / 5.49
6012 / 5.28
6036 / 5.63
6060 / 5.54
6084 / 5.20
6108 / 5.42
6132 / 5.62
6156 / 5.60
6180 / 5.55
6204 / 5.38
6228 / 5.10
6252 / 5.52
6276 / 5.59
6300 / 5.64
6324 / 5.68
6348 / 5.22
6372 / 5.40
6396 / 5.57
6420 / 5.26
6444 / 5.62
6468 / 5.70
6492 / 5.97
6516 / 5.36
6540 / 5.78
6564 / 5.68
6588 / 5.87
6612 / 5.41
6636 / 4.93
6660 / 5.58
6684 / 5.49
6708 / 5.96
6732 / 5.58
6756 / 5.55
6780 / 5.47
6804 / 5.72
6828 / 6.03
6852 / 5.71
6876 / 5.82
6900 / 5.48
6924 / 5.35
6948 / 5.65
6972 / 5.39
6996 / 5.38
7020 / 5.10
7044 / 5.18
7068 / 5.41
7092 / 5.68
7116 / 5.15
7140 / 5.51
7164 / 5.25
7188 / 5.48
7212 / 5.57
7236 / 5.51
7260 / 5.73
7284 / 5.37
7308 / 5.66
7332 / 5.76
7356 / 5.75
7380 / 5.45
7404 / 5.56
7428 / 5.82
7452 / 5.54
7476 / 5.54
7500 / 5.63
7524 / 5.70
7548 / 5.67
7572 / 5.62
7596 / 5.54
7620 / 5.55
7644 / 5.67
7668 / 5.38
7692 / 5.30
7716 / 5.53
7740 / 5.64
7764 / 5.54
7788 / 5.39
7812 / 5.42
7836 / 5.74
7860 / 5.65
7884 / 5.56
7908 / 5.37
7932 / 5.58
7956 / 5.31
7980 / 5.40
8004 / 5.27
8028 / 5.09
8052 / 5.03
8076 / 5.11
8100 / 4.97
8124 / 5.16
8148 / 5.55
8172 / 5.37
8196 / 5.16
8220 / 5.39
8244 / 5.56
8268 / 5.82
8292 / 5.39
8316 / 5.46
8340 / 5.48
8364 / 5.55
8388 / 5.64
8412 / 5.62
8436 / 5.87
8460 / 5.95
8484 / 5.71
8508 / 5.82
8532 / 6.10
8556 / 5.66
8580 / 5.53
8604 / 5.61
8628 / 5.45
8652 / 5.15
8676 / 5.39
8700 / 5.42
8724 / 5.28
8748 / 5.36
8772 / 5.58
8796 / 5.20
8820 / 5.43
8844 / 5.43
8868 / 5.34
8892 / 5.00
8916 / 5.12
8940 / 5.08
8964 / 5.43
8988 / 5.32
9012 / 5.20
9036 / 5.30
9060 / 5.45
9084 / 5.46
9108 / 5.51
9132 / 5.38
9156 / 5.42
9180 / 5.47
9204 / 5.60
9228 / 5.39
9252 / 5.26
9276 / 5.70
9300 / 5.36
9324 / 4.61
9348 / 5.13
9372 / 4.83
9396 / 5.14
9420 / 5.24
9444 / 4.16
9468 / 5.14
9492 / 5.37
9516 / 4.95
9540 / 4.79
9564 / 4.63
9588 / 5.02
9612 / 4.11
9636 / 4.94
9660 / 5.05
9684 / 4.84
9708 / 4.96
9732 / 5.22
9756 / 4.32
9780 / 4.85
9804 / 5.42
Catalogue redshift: 0.125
